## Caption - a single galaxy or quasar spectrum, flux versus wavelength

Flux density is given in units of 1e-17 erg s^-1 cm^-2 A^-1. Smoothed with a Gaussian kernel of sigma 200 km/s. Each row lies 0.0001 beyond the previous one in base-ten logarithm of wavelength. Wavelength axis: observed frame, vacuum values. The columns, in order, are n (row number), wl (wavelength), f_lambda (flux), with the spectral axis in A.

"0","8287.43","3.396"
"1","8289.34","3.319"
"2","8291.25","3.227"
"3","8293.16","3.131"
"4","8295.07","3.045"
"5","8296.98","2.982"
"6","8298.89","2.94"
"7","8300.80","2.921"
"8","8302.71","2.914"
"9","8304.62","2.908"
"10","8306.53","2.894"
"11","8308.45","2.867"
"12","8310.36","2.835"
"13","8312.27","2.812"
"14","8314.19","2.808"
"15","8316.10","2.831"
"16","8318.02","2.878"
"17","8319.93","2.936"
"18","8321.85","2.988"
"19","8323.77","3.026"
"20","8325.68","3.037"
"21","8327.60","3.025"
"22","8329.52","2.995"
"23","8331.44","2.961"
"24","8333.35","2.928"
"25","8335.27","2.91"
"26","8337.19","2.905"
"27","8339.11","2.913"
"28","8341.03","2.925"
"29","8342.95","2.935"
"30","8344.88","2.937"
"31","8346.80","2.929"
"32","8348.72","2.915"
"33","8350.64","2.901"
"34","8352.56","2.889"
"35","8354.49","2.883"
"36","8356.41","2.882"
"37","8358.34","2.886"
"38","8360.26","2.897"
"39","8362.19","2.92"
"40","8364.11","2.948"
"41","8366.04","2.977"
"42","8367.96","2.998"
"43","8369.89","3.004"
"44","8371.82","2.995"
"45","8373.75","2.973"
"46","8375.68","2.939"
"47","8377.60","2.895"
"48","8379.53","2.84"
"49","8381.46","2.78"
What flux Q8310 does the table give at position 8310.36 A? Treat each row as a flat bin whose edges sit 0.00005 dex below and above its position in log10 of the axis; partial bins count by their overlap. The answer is 2.835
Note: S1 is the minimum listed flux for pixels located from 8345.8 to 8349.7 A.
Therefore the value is 2.915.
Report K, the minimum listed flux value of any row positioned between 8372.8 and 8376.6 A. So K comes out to 2.939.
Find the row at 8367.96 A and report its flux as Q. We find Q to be 2.998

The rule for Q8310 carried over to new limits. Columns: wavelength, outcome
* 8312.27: 2.812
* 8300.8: 2.921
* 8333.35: 2.928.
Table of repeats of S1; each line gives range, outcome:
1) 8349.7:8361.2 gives 2.882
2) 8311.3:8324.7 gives 2.808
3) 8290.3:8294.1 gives 3.131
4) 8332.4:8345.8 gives 2.905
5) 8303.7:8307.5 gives 2.894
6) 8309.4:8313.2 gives 2.812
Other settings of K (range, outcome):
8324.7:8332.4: 2.961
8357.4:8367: 2.886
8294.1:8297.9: 2.982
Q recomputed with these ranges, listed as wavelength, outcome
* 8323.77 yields 3.026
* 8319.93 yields 2.936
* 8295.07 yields 3.045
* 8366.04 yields 2.977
